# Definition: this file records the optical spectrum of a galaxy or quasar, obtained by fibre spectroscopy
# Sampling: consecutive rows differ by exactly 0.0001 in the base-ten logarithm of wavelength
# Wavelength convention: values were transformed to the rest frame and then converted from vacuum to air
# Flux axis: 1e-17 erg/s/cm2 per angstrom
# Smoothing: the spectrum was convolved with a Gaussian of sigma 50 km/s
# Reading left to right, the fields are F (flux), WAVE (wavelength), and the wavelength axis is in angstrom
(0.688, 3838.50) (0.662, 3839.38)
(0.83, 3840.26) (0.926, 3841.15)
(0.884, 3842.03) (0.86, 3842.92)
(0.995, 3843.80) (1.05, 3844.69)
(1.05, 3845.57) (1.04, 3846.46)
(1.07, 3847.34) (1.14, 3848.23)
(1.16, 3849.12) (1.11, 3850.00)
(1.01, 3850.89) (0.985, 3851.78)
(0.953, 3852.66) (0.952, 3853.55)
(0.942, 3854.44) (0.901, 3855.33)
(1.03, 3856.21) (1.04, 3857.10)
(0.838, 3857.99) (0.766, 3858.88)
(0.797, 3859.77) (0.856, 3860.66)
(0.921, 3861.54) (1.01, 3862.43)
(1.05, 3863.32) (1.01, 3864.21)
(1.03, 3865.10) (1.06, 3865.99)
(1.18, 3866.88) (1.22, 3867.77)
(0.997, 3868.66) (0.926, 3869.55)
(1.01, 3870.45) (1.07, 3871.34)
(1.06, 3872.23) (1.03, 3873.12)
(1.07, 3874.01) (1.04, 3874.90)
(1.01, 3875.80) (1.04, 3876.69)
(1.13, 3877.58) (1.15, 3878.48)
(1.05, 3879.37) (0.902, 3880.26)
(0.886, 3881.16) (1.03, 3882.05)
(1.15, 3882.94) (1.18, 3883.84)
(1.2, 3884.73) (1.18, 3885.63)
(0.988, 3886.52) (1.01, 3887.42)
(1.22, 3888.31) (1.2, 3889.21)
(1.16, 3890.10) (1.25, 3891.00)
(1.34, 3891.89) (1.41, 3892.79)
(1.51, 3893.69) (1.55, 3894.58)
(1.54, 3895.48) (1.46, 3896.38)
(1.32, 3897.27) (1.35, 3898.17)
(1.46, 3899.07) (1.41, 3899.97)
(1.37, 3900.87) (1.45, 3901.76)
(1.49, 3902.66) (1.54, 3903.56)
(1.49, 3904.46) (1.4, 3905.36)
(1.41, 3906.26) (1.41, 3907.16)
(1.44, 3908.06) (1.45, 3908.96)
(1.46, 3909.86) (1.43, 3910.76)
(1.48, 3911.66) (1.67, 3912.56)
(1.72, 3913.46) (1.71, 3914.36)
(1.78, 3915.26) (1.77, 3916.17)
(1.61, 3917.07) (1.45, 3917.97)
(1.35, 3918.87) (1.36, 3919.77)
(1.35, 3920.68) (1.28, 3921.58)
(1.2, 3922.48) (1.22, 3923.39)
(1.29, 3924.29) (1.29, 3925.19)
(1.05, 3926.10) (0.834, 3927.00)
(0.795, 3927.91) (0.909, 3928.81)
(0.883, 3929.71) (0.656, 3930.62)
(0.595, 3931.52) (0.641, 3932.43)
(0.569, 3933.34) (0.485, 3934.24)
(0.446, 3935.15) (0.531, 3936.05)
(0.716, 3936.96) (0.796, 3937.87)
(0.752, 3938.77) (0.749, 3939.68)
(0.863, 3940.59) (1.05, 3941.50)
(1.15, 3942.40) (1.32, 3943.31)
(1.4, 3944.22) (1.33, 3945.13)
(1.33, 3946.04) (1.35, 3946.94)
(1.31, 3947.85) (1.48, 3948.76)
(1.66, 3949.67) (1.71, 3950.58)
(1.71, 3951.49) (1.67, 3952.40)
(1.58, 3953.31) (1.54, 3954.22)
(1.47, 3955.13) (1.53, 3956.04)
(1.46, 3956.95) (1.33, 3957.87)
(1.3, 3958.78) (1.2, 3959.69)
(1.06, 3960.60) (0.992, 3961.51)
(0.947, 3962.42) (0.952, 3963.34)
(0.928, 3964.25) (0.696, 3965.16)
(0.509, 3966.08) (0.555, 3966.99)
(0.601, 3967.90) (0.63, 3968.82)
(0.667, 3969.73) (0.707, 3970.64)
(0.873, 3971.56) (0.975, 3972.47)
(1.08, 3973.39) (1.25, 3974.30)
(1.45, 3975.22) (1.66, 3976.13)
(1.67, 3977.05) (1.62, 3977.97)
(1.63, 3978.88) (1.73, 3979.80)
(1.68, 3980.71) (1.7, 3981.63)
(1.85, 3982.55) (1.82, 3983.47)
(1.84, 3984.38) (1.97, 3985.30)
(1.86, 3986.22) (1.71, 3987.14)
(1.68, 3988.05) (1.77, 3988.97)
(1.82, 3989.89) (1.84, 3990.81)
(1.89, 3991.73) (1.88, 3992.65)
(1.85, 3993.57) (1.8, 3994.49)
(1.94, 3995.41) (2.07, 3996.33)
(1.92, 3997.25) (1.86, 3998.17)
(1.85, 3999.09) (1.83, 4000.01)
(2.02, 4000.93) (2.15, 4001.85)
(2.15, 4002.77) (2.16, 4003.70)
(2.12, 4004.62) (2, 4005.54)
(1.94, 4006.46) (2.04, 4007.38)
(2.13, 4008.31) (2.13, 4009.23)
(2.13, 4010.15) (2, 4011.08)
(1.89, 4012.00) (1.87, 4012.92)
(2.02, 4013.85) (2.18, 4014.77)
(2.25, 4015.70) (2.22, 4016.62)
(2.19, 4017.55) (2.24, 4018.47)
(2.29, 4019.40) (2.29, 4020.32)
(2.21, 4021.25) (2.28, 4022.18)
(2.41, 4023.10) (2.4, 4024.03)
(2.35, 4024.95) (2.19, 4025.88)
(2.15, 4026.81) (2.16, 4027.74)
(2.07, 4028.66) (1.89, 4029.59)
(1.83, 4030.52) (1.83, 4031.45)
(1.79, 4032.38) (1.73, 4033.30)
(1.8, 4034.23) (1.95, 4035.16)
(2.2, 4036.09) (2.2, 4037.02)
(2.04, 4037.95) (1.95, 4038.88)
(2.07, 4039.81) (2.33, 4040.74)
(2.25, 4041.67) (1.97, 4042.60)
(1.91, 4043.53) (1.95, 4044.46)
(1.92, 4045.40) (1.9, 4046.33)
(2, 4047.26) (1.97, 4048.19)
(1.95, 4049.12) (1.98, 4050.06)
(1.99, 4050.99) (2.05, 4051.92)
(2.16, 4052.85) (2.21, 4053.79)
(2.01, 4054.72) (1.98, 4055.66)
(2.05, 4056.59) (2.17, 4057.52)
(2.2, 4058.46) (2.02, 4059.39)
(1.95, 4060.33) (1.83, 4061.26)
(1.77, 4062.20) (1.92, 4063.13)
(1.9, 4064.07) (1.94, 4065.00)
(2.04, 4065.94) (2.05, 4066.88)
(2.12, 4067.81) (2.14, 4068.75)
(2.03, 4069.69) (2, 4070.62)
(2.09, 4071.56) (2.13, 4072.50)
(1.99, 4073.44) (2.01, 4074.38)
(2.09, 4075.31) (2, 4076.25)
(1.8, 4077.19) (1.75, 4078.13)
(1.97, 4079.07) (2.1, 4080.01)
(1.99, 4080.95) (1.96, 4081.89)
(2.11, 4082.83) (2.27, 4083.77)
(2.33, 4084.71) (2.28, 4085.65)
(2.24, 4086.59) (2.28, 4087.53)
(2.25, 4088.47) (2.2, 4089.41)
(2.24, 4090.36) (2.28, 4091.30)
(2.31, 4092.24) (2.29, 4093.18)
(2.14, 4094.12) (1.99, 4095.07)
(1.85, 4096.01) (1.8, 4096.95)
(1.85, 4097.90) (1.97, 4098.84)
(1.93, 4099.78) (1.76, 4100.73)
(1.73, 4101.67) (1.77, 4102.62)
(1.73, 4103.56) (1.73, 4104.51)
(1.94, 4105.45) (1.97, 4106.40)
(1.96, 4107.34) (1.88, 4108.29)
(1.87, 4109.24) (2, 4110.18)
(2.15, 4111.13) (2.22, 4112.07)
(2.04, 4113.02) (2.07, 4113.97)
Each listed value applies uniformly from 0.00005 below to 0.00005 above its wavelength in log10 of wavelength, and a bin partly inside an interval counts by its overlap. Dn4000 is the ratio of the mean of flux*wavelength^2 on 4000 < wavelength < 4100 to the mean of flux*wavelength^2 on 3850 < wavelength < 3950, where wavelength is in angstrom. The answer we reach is 1.9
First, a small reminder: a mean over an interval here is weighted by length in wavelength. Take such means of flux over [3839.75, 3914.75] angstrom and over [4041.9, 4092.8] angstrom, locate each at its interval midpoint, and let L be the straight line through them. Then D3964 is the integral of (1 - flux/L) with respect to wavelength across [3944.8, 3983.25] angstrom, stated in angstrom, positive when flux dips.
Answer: 7.21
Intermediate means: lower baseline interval 1.17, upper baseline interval 2.05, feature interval 1.27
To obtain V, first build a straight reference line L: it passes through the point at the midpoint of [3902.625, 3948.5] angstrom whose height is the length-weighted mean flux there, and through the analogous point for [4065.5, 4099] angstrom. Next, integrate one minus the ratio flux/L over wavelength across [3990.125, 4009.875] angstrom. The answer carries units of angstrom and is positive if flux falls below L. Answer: -4.5 angstrom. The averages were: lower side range 1.19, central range 1.98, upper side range 2.08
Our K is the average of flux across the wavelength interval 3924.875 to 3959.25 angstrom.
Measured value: 1.11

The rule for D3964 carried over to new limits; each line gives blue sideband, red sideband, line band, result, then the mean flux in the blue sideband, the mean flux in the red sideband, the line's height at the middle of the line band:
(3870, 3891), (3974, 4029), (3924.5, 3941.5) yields 8.1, 1.08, 1.97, 1.47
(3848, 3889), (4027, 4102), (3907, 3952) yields 4.6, 1.03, 2.03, 1.34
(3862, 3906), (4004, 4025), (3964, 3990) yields 7.6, 1.2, 2.15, 1.88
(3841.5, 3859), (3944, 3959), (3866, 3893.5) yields 0.7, 0.993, 1.48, 1.14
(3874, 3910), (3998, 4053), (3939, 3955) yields 2.4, 1.27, 2.06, 1.6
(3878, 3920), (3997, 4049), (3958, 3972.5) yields 7.3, 1.37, 2.06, 1.74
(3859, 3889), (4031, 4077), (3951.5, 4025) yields -0.3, 1.04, 2.01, 1.66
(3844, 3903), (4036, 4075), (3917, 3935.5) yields 5.0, 1.12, 2.03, 1.38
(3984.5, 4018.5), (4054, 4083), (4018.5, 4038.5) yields -1.1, 1.98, 2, 1.99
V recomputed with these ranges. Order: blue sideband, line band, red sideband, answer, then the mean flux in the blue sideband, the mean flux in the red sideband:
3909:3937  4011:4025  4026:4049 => -2.56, 1.16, 2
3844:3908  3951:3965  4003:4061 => 2.82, 1.14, 2.07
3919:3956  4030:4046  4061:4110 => -2.39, 1.12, 2.01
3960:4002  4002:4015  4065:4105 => -3.50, 1.47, 2.04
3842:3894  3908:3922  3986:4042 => -1.58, 1.05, 2.03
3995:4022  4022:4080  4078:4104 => 1.01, 2.07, 2.05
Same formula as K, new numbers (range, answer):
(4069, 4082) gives 2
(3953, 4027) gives 1.7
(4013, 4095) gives 2.08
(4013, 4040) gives 2.11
